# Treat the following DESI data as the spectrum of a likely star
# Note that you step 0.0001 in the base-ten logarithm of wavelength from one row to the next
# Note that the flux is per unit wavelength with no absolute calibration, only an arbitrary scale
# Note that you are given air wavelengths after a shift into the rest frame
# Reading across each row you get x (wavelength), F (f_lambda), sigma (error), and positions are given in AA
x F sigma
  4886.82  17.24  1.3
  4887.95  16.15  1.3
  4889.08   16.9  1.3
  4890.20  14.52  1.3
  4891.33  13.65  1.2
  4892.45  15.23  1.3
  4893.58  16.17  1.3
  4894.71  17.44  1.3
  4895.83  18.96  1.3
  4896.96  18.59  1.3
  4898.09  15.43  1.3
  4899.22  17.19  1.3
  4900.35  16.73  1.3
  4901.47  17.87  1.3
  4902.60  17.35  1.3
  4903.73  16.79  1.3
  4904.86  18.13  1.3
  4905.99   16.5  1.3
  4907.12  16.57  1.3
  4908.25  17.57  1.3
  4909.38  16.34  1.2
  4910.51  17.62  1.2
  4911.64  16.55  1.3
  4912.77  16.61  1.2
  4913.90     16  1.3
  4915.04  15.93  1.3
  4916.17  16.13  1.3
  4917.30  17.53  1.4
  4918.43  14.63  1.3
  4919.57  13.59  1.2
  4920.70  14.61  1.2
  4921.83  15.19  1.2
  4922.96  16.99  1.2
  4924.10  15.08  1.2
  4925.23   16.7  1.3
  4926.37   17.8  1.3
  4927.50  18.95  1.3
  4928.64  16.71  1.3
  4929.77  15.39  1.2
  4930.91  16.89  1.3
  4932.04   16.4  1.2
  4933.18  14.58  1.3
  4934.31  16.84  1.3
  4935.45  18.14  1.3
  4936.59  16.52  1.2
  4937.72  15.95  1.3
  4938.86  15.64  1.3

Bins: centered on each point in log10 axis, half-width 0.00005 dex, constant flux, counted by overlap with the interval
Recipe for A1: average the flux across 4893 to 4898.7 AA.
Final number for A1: 17.3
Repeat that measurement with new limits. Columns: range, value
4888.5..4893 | 15.1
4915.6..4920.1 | 15.5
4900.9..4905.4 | 17.6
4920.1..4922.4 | 14.9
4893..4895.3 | 16.8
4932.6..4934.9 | 15.7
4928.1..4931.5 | 16.4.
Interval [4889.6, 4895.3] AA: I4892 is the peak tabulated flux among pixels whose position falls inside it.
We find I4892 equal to 17.44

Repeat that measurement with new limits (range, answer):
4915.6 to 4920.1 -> 17.53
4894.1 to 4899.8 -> 18.96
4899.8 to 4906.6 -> 18.13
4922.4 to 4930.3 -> 18.95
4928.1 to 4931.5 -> 16.89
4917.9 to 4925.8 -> 16.99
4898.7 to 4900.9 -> 17.19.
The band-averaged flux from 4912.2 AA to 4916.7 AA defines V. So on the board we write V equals 16.2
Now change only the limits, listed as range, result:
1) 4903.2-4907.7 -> 17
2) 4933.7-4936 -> 17.4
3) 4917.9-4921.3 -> 14.3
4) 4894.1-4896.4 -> 18.2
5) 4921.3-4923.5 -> 16.1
